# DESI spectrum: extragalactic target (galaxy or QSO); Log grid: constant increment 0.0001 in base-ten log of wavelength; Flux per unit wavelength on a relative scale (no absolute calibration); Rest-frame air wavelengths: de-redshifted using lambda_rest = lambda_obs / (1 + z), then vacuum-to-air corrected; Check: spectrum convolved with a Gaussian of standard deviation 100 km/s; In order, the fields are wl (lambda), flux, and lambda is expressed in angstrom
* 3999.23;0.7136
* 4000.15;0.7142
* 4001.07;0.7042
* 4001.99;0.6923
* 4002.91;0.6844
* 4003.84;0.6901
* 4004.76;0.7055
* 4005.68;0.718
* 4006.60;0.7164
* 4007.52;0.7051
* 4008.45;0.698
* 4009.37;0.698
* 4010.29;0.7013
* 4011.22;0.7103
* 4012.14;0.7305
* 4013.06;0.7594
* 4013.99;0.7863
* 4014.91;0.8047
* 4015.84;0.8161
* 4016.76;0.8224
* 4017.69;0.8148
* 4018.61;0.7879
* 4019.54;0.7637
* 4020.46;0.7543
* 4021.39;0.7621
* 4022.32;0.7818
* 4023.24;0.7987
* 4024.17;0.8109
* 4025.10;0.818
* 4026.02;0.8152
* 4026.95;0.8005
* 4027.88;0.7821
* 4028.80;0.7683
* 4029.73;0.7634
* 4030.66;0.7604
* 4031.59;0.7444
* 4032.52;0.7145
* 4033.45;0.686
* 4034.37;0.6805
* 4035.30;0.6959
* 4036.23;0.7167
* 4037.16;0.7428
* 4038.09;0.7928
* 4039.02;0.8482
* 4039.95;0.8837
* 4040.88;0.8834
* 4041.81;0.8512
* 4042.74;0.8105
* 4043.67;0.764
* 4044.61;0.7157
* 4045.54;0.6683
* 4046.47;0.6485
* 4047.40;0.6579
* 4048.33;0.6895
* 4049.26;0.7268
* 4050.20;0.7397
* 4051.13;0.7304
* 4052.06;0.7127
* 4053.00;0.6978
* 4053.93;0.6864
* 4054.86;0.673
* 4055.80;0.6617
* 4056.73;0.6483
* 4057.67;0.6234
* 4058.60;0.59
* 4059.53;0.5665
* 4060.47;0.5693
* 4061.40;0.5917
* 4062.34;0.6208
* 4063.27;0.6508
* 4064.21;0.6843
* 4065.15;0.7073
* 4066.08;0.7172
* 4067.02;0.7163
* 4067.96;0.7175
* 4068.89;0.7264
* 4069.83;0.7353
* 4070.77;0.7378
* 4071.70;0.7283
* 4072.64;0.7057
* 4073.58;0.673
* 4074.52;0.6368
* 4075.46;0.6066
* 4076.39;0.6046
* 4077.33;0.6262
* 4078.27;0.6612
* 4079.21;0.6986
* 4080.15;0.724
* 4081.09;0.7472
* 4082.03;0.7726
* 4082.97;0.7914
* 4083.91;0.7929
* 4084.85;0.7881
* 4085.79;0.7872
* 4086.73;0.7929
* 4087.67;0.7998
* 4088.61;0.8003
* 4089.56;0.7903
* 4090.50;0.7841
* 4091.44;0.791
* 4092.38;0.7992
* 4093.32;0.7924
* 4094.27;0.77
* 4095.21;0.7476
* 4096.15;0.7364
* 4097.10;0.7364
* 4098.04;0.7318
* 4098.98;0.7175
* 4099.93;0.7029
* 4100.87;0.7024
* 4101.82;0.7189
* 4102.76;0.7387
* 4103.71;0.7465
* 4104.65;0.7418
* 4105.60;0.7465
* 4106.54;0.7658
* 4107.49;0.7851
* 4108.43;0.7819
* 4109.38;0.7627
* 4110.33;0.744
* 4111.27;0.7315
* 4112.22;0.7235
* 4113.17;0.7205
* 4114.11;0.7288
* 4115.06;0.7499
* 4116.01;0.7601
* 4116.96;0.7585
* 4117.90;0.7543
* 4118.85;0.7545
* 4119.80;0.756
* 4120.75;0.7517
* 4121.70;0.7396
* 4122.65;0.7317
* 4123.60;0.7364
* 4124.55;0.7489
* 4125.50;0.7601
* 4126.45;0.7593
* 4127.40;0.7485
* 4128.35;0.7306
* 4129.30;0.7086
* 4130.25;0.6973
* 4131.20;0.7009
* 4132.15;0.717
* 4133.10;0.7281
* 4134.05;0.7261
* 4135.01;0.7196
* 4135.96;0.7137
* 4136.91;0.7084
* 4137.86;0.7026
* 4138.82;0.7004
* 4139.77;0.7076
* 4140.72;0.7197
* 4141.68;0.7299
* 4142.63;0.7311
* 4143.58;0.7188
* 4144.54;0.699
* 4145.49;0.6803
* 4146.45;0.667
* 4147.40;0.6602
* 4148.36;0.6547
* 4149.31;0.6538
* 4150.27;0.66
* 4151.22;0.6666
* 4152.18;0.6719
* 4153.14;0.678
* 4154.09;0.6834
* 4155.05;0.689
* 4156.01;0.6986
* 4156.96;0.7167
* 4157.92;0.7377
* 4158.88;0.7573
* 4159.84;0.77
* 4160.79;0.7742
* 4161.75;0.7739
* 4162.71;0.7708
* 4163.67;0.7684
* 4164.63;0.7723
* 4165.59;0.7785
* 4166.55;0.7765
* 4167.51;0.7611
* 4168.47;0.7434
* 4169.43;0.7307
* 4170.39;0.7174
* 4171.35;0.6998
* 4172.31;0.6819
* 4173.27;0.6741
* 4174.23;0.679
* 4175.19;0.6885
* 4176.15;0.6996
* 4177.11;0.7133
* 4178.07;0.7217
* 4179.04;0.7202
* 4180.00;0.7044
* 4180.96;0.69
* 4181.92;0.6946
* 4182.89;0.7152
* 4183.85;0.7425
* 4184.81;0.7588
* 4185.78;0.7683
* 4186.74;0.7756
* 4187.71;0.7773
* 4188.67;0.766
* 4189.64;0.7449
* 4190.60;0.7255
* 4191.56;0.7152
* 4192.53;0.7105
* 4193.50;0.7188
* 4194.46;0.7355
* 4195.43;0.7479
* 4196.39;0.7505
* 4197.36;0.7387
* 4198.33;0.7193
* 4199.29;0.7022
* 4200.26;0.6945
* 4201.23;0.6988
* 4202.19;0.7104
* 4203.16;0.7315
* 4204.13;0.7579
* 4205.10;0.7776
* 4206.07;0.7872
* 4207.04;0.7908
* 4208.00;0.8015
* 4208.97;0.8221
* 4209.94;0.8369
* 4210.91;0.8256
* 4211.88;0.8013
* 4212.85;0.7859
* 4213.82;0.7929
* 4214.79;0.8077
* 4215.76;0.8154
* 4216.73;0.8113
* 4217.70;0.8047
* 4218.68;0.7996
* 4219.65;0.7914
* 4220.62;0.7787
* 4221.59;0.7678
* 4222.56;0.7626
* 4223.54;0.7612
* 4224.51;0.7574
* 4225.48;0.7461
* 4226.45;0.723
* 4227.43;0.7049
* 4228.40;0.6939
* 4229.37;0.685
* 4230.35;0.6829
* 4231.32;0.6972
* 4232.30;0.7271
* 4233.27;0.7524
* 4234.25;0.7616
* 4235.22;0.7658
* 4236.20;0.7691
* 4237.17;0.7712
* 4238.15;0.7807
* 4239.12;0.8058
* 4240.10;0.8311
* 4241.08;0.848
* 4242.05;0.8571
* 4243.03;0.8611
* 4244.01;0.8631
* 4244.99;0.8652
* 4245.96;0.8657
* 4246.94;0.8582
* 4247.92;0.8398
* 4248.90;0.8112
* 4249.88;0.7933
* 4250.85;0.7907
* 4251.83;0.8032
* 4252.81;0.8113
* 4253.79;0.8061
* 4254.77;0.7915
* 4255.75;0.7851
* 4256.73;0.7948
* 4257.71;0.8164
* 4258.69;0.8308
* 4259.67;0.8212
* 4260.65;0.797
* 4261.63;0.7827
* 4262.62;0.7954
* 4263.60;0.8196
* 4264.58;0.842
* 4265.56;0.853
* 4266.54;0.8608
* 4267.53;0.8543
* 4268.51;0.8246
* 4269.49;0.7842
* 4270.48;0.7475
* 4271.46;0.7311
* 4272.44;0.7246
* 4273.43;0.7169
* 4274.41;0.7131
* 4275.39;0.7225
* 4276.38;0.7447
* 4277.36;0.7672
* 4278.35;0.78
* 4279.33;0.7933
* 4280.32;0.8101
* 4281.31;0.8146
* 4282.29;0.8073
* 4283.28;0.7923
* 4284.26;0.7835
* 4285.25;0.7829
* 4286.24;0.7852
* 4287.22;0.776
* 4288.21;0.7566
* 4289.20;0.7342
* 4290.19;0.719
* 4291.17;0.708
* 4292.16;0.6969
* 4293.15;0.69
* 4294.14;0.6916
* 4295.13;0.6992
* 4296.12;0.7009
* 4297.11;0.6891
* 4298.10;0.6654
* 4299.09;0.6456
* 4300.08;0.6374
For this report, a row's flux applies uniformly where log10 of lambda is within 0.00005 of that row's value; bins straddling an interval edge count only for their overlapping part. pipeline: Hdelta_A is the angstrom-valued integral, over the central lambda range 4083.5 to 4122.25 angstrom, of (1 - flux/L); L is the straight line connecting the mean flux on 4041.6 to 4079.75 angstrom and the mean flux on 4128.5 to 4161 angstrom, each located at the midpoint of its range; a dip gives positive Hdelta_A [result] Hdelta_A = -3.6 angstrom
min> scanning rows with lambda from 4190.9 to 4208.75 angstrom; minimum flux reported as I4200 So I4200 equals 0.6945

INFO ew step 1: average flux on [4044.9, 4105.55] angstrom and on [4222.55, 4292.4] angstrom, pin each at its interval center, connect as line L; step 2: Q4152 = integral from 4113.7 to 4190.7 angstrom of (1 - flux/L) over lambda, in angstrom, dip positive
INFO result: 1.68 angstrom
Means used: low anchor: 0.709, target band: 0.724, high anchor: 0.783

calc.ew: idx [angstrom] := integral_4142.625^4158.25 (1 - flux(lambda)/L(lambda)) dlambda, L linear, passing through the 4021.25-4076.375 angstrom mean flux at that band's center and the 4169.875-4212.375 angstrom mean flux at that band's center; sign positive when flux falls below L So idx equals 1.0 angstrom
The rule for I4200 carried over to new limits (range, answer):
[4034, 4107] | 0.5665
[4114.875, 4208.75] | 0.6538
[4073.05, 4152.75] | 0.6046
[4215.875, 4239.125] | 0.6829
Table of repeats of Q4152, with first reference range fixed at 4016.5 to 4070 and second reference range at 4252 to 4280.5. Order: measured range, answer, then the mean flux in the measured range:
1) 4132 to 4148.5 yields 1.09 angstrom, 0.705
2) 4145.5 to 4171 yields 1.37 angstrom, 0.719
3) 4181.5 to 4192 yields 0.33 angstrom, 0.744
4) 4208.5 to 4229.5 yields -0.01 angstrom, 0.778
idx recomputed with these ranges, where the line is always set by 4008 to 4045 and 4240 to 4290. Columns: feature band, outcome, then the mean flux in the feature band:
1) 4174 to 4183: 0.99 angstrom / 0.703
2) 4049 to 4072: 2.90 angstrom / 0.678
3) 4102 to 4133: 1.56 angstrom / 0.743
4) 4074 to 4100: 1.26 angstrom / 0.741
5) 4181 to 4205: 1.76 angstrom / 0.733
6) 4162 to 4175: 0.89 angstrom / 0.734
